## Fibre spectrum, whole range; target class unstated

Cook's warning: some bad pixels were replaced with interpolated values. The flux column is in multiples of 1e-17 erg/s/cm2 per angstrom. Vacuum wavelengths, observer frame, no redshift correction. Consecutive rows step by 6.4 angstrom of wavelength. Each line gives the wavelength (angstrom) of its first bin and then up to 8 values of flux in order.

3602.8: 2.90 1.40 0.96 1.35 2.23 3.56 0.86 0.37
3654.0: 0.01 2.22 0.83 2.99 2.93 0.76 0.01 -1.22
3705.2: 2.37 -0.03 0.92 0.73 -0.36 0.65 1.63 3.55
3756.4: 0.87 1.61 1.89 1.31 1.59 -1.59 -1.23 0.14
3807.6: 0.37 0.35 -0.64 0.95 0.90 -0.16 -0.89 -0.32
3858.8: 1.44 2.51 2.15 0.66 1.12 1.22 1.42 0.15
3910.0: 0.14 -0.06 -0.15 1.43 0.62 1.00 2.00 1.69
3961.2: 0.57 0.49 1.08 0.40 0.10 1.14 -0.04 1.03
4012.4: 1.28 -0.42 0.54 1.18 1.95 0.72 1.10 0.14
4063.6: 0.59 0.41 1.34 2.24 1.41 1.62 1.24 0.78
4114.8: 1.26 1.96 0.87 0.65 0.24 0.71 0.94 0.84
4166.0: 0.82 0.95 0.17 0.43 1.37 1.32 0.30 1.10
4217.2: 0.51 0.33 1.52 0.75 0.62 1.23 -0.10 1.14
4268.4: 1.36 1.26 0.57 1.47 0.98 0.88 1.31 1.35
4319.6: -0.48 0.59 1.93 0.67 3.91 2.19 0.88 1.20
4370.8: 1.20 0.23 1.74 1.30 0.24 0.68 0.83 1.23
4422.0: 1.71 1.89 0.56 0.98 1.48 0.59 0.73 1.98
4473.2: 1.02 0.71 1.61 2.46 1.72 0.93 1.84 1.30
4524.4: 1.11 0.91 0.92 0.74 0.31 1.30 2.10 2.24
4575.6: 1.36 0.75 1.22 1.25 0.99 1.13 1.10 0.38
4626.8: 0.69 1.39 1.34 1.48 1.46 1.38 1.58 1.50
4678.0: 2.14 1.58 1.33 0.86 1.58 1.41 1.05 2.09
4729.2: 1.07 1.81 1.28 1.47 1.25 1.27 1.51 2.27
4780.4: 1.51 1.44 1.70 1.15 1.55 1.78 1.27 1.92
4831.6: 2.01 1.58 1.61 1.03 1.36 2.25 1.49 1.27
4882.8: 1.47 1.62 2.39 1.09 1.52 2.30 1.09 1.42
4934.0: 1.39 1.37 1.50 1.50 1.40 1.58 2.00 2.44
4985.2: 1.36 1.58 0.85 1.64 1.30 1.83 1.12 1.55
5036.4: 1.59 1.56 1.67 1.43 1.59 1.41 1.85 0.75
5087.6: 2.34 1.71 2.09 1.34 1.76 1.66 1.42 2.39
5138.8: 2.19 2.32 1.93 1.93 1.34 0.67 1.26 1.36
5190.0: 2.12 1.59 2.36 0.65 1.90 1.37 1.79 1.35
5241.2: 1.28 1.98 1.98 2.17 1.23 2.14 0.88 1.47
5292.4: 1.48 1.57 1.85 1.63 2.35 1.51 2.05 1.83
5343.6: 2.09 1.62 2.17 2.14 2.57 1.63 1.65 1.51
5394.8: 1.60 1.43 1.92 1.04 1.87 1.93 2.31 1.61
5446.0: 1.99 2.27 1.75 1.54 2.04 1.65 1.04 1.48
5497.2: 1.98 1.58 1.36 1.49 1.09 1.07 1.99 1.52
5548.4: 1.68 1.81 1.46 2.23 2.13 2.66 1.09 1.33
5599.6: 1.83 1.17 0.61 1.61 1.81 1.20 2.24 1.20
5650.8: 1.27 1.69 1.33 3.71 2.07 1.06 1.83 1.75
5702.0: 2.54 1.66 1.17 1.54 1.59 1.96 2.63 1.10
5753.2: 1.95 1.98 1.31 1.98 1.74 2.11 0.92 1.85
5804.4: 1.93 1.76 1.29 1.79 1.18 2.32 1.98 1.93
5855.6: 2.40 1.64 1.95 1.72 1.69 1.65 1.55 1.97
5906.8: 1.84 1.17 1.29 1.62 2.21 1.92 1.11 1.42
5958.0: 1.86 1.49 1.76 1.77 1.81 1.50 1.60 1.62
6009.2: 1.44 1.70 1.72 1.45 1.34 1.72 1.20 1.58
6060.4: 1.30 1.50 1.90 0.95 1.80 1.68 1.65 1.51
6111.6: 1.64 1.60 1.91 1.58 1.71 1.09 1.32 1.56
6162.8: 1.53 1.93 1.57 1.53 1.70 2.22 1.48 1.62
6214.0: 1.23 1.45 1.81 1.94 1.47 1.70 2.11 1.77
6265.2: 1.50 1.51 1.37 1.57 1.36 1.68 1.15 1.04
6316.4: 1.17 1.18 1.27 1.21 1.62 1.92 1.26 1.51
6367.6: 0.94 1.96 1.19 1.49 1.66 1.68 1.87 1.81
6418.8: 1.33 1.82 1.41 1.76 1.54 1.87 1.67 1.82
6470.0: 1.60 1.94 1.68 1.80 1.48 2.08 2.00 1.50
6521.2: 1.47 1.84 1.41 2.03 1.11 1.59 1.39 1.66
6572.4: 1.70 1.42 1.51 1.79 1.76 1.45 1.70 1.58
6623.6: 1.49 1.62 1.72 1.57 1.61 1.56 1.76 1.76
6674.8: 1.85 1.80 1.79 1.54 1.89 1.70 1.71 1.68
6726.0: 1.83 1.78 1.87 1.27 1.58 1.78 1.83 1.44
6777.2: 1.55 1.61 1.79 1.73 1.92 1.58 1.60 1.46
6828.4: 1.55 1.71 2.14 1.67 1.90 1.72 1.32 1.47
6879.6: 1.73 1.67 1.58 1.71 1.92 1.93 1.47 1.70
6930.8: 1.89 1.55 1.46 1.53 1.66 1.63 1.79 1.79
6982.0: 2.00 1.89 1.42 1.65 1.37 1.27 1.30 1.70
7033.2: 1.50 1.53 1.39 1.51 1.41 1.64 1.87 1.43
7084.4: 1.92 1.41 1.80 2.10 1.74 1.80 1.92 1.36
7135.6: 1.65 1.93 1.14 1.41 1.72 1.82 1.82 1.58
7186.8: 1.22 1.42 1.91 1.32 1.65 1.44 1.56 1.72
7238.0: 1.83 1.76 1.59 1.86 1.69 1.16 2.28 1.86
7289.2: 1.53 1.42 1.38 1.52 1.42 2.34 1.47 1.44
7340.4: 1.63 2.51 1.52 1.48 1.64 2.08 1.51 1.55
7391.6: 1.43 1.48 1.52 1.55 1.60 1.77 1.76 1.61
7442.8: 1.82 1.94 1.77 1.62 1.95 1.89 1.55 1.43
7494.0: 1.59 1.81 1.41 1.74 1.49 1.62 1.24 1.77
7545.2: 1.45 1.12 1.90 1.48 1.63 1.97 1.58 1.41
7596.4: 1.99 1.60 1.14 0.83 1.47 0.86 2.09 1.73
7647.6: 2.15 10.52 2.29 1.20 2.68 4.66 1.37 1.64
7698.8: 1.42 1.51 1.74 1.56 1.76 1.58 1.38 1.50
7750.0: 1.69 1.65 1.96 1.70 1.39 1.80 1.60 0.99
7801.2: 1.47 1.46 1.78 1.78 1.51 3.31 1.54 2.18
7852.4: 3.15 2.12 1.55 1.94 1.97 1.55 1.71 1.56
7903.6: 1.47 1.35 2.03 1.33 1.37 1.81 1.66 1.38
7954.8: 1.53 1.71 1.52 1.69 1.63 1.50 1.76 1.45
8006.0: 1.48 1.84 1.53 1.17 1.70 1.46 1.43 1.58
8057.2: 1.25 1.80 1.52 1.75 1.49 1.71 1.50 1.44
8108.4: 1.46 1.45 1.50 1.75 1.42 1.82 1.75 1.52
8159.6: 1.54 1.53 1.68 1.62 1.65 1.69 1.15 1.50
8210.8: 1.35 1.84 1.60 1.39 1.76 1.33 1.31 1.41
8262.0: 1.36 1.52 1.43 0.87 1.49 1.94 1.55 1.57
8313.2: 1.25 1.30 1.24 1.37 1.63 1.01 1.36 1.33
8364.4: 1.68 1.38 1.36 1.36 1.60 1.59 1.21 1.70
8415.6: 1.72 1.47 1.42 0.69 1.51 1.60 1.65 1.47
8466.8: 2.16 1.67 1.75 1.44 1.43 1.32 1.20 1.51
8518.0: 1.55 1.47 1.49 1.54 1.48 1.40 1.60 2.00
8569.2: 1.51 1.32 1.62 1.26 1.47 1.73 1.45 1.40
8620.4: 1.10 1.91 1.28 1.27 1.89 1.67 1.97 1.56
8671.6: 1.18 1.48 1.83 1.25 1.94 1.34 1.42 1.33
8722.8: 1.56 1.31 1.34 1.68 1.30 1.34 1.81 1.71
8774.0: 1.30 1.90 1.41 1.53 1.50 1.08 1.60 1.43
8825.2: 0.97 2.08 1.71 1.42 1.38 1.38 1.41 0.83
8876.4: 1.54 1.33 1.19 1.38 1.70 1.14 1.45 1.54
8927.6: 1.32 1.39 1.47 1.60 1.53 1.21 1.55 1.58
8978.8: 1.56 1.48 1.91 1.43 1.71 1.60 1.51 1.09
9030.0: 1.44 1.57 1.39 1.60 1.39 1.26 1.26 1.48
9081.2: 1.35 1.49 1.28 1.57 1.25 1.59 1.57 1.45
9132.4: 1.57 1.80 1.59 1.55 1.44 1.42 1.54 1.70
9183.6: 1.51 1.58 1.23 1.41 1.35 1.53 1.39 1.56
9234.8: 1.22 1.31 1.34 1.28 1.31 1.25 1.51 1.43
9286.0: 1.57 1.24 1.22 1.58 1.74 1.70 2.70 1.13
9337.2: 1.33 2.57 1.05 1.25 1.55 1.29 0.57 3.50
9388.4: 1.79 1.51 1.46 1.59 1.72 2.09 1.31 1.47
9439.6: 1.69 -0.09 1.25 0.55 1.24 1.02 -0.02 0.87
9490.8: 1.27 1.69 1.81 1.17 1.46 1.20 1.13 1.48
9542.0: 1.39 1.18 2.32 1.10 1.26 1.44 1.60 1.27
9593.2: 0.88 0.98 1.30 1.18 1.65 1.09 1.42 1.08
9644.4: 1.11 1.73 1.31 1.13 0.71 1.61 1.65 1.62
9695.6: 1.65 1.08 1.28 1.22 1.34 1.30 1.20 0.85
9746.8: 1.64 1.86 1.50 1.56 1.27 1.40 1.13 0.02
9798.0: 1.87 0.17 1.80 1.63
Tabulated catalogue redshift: 0.166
